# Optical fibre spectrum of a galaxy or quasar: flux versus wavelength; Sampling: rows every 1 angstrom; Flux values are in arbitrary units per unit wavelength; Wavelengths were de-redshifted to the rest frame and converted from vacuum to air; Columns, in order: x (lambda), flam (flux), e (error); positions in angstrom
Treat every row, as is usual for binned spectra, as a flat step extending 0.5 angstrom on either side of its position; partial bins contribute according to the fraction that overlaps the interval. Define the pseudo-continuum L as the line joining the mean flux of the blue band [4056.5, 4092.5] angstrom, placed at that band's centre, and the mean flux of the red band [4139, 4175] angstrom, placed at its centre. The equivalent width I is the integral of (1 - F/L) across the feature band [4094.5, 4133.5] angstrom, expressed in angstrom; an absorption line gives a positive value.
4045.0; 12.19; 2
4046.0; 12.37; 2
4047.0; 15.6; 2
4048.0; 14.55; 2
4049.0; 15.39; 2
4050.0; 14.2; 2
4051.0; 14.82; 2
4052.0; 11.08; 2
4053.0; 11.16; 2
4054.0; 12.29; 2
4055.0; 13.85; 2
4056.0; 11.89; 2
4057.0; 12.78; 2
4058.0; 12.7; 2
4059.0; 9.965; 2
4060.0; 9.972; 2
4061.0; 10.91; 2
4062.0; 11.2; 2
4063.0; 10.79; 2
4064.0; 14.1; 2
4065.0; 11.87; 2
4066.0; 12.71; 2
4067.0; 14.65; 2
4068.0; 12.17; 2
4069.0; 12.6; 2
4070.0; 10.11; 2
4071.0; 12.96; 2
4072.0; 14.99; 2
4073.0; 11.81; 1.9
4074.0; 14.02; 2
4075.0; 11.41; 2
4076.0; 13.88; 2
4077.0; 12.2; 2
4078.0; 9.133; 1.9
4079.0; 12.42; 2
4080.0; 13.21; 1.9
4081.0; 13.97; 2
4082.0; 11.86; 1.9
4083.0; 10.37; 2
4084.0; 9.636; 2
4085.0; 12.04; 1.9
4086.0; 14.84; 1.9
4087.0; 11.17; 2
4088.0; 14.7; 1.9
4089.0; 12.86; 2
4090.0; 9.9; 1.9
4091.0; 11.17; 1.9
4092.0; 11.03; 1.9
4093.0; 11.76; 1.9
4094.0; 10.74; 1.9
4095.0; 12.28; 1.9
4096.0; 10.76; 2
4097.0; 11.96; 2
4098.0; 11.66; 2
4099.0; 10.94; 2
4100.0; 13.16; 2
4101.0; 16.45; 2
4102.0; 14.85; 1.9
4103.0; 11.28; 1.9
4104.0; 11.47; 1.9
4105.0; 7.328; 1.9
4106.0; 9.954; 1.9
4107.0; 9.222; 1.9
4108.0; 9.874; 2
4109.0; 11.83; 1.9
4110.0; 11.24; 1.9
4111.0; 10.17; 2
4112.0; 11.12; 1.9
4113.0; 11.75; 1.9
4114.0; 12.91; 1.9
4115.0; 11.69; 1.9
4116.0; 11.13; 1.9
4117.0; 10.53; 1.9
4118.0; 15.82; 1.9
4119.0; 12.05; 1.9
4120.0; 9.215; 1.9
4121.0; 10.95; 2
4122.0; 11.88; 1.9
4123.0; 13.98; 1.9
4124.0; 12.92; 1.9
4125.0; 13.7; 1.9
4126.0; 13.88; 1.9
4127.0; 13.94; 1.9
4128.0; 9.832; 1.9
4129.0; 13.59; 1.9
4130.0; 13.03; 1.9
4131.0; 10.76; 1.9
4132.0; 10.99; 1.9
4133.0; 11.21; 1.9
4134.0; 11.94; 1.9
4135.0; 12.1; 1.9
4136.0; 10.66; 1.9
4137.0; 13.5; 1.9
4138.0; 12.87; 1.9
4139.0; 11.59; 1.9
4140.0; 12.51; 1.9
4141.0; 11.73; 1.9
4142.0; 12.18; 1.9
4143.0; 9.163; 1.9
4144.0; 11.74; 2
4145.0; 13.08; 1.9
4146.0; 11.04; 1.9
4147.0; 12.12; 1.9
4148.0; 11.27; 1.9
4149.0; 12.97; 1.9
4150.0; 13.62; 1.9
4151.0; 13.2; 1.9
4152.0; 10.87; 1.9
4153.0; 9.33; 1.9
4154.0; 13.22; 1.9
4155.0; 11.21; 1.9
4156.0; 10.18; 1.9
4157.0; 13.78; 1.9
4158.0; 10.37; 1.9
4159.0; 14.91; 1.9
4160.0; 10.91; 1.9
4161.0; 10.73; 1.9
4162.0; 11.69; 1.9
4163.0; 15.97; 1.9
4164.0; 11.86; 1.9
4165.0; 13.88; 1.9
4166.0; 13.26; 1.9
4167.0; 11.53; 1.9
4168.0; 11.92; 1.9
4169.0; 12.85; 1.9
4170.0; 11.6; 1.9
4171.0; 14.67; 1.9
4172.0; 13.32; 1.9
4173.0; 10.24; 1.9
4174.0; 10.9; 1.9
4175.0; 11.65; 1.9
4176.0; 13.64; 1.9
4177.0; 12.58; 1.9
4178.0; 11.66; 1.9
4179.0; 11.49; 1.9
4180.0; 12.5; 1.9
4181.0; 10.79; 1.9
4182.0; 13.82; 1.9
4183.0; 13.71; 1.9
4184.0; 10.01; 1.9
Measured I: 0.89 angstrom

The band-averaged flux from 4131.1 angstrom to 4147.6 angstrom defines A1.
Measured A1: 11.7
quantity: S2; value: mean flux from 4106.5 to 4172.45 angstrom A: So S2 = 12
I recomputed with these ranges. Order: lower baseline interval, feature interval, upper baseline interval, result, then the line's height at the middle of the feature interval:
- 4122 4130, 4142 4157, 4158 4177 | 1.2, 12.7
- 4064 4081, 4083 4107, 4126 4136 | 1.2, 12.4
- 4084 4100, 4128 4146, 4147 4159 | 0.1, 11.9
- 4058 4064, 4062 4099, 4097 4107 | -2.4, 11.4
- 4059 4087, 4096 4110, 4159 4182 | 0.8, 12.2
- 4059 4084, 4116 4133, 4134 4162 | -0.4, 12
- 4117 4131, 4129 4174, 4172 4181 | 0.3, 12.2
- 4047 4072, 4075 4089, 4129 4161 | 0.1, 12.4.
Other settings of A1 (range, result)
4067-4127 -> 12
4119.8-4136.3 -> 12.1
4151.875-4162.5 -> 11.6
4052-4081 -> 12.2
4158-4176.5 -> 12.5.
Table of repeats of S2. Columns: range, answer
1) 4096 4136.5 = 11.8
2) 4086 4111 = 11.6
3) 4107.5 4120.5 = 11.5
